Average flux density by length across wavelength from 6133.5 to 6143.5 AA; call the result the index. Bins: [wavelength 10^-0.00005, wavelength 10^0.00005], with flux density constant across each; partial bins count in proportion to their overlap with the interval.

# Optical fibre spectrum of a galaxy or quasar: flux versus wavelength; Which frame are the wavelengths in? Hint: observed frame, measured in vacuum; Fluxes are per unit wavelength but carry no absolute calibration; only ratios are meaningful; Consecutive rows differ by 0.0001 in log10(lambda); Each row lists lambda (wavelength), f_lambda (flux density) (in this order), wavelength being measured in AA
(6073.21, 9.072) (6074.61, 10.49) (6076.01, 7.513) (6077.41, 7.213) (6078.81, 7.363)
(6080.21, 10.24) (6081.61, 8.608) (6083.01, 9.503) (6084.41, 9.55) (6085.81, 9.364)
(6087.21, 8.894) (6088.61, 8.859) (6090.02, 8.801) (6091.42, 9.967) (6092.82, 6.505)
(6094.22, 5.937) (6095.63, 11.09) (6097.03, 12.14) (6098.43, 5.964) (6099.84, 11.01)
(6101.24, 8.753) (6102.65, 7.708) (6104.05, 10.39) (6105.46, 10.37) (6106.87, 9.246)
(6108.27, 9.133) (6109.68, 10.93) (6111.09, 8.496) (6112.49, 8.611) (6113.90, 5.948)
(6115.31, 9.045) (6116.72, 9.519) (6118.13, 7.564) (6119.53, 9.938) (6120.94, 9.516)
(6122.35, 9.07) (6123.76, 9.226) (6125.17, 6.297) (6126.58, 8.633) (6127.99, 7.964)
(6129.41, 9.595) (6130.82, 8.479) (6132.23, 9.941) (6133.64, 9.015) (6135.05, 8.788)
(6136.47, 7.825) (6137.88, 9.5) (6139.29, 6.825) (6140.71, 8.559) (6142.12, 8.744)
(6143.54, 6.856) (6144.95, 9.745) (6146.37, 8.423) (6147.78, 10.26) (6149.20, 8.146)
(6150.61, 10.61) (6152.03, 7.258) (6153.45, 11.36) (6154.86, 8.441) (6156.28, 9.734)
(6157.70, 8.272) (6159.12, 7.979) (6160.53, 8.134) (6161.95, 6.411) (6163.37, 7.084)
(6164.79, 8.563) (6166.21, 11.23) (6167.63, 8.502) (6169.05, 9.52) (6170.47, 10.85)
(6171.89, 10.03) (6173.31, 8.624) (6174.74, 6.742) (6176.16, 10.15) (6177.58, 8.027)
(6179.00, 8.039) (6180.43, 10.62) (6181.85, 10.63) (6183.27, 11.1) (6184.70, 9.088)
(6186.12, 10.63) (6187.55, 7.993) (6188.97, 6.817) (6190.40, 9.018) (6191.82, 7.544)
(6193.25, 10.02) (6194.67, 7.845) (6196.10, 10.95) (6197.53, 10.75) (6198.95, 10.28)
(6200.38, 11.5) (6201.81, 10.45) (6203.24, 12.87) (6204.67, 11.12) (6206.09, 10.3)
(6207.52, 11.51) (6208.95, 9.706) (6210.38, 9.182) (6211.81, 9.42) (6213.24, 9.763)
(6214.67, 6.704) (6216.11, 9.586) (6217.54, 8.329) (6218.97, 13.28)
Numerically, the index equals 8.32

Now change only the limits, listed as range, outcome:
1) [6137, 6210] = 9.28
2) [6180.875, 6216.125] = 9.8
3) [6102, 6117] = 9.03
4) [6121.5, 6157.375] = 8.77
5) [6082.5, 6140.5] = 8.87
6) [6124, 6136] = 8.59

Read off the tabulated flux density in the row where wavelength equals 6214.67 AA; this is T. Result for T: 6.704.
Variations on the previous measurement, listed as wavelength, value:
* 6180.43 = 10.62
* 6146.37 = 8.423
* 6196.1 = 10.95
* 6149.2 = 8.146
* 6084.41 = 9.55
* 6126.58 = 8.633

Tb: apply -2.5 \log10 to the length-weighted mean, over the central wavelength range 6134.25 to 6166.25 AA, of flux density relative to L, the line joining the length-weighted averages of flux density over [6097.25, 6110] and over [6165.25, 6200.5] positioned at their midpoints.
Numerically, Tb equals 0.096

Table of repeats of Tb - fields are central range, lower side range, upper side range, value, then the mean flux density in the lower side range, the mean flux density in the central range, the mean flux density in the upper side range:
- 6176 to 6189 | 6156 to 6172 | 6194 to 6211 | 0.03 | 8.79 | 9.41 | 10.6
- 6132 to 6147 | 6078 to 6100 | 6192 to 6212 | 0.13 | 8.93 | 8.52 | 10.4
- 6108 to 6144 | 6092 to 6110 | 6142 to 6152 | 0.05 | 9.14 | 8.62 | 8.86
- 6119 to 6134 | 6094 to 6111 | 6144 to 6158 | 0.06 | 9.45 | 8.86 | 9.21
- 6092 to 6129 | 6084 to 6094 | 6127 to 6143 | -0.02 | 8.69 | 8.82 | 8.63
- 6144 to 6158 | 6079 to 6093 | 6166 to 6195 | -0.01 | 9.06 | 9.21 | 9.17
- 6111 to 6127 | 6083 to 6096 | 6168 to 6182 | 0.05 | 8.75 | 8.49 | 9.25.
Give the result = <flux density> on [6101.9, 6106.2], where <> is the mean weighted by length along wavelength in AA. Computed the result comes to 9.46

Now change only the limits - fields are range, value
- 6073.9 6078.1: 8.4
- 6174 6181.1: 8.69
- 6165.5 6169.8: 9.76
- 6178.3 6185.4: 9.89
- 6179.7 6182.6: 10.6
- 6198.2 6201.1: 10.9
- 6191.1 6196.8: 9.09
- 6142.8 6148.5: 8.81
